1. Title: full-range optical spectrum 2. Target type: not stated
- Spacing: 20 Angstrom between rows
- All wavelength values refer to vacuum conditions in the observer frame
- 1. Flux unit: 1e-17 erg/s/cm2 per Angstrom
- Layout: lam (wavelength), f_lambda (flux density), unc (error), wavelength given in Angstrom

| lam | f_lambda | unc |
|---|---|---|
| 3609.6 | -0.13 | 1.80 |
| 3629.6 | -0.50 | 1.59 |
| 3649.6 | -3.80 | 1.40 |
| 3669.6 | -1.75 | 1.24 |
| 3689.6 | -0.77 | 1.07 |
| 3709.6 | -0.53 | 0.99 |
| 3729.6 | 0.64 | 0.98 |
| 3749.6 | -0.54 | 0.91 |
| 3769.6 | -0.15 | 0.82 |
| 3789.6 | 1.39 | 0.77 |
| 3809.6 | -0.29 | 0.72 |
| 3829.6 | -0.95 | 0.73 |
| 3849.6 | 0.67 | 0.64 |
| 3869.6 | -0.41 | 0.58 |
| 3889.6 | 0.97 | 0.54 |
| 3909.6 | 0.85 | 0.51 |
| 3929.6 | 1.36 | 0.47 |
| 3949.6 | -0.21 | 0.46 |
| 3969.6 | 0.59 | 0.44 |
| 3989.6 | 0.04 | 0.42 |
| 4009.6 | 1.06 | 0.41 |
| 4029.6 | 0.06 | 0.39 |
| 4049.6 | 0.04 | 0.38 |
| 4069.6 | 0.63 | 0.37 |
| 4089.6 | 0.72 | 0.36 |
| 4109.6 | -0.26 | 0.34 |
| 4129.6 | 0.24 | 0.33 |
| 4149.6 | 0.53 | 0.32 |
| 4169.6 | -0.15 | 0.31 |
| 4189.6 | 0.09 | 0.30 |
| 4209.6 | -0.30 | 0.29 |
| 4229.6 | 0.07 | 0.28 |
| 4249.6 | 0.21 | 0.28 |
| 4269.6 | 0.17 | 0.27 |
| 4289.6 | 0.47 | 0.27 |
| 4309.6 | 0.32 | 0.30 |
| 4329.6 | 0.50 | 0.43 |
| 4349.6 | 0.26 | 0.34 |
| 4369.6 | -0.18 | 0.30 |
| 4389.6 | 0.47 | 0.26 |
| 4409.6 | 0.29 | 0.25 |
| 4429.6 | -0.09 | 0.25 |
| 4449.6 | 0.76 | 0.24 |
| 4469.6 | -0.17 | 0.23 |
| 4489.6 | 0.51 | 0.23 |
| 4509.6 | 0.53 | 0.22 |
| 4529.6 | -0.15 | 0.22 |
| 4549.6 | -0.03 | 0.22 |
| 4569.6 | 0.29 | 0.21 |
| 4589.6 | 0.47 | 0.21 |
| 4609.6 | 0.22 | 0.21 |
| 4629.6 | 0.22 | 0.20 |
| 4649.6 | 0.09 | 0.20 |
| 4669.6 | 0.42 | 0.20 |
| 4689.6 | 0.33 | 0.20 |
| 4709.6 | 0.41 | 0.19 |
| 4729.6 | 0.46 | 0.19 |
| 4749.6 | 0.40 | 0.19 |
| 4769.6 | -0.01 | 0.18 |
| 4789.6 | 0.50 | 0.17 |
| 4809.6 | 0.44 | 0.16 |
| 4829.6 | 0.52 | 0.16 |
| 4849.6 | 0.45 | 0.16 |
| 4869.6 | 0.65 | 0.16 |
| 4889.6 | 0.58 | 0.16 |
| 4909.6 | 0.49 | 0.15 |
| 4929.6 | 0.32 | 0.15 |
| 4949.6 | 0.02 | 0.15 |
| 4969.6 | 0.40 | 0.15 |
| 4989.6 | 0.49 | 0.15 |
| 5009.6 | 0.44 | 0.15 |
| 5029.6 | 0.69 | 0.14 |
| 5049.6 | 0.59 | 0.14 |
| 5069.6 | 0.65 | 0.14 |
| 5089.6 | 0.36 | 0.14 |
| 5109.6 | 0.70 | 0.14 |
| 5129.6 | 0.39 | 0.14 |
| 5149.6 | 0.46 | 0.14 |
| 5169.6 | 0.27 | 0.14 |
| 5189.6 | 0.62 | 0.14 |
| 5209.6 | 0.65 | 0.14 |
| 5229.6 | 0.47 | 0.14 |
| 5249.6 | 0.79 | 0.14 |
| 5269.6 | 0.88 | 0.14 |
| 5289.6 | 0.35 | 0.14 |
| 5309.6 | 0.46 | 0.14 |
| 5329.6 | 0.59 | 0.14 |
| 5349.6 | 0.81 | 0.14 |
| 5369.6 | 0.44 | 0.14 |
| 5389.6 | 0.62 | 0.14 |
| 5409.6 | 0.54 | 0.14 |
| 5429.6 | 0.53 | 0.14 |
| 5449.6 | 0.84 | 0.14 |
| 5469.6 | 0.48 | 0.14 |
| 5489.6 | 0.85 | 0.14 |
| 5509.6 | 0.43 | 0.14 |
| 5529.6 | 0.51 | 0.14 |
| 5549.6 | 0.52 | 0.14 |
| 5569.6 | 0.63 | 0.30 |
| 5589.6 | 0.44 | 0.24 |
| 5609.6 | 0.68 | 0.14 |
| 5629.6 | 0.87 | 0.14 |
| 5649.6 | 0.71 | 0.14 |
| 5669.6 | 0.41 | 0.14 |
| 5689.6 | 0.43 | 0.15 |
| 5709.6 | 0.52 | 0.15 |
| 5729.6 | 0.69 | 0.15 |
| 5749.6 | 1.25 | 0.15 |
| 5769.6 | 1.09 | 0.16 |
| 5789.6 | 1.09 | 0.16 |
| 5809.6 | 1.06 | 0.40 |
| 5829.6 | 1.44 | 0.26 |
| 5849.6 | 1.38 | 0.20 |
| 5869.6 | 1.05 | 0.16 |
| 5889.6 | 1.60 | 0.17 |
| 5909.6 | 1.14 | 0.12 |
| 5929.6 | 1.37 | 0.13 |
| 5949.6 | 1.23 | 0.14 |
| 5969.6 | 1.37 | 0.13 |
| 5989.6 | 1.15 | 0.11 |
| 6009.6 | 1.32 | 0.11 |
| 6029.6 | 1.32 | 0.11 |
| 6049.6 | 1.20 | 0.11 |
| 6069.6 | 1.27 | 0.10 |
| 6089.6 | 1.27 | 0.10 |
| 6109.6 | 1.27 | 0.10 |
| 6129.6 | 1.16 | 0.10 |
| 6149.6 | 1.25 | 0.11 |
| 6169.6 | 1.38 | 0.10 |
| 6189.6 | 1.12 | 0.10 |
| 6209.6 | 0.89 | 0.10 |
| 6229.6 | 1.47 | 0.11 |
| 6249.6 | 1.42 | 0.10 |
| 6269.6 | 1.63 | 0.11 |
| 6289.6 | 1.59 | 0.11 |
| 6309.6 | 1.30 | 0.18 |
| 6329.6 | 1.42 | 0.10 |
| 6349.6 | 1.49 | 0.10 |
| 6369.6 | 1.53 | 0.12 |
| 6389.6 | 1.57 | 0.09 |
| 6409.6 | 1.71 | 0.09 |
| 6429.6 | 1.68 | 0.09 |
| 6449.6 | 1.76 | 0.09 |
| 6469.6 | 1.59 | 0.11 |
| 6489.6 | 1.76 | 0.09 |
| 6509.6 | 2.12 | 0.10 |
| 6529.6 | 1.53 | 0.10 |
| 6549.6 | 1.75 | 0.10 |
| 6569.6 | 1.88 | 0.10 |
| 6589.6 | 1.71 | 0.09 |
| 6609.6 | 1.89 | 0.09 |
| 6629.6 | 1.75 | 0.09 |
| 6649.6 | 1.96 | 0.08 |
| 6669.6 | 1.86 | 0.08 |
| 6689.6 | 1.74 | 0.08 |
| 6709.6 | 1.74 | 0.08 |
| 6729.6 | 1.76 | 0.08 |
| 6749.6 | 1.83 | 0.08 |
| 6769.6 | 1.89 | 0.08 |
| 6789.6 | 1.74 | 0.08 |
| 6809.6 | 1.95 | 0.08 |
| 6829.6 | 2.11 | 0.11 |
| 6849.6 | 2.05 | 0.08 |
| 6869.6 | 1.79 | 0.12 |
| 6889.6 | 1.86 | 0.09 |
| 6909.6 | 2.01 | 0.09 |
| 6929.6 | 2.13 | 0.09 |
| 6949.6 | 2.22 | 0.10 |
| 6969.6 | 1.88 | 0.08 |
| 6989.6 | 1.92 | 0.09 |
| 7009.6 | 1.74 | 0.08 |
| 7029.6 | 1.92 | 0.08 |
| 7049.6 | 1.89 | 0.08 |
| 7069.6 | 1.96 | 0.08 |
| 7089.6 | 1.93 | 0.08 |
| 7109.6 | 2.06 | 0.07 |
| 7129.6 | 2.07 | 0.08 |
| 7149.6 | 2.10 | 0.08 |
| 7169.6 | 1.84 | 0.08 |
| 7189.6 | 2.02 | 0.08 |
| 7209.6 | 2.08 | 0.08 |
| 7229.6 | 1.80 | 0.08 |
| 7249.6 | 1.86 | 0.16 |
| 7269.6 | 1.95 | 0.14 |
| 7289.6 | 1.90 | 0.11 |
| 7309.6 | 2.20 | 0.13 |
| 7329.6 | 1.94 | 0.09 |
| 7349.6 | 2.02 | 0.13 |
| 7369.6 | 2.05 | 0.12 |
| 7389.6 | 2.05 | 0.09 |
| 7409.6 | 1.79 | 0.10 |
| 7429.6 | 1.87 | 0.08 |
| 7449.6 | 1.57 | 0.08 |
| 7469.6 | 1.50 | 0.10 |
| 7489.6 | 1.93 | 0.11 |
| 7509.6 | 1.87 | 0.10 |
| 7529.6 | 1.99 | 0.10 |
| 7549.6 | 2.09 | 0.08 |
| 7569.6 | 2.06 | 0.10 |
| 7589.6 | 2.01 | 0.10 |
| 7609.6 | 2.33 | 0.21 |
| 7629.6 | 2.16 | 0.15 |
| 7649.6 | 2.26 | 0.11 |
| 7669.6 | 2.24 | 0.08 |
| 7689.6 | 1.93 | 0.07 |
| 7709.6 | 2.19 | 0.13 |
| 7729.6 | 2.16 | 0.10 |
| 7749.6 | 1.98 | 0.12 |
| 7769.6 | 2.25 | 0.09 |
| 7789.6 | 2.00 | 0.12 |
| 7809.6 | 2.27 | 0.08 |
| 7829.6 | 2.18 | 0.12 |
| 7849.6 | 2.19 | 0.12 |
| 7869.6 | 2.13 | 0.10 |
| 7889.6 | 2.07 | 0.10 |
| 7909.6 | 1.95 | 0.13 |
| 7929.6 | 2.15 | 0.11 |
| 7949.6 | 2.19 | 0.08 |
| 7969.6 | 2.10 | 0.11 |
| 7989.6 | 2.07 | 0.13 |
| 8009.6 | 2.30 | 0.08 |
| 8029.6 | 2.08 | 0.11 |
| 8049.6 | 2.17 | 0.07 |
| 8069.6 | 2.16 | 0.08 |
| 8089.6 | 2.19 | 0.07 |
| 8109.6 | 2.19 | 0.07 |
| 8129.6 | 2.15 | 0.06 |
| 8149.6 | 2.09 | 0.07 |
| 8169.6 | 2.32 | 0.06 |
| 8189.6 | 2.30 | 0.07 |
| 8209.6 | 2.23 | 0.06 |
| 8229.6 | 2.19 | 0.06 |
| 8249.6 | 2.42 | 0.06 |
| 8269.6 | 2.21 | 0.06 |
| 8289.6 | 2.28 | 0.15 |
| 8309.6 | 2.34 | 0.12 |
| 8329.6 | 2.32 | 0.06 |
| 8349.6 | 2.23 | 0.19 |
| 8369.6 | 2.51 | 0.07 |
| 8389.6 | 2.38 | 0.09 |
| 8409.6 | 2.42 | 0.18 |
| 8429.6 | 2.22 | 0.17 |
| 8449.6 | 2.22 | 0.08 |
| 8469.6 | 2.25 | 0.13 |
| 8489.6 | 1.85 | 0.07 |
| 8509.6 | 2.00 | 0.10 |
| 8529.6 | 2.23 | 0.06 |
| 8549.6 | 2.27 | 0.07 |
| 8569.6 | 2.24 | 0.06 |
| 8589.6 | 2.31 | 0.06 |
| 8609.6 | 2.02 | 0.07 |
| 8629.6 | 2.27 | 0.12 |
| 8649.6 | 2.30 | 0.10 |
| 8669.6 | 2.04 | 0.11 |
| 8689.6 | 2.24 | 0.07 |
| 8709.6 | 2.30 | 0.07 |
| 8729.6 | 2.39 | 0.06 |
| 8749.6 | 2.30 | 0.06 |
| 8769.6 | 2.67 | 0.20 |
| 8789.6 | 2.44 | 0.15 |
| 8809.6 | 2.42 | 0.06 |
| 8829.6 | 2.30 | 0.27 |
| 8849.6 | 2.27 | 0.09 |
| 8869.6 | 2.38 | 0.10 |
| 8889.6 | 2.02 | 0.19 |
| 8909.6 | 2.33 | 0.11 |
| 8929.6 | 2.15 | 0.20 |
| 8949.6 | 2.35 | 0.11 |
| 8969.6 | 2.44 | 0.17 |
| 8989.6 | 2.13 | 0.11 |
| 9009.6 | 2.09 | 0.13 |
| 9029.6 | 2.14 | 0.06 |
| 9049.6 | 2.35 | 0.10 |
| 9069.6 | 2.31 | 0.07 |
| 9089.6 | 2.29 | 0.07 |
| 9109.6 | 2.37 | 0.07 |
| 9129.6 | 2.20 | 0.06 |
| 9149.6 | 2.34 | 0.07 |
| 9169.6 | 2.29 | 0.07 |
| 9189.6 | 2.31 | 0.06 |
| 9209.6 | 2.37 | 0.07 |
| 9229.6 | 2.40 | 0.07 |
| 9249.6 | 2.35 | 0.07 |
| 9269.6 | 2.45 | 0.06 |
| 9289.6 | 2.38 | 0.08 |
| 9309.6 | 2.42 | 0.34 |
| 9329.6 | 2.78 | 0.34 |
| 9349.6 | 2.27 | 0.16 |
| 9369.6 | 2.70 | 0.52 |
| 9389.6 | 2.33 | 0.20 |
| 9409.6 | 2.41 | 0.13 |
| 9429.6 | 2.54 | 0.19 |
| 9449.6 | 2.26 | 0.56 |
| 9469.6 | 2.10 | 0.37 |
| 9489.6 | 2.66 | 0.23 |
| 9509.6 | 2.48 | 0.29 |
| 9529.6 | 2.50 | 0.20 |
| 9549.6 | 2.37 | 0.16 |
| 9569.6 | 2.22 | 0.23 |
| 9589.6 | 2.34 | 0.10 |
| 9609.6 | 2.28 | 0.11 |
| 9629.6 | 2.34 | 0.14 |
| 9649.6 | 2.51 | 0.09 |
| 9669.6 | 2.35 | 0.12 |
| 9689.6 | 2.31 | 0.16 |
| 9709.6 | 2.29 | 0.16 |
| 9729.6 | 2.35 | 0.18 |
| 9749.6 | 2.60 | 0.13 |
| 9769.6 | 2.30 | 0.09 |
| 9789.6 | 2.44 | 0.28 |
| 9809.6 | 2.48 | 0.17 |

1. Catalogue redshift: 0.44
